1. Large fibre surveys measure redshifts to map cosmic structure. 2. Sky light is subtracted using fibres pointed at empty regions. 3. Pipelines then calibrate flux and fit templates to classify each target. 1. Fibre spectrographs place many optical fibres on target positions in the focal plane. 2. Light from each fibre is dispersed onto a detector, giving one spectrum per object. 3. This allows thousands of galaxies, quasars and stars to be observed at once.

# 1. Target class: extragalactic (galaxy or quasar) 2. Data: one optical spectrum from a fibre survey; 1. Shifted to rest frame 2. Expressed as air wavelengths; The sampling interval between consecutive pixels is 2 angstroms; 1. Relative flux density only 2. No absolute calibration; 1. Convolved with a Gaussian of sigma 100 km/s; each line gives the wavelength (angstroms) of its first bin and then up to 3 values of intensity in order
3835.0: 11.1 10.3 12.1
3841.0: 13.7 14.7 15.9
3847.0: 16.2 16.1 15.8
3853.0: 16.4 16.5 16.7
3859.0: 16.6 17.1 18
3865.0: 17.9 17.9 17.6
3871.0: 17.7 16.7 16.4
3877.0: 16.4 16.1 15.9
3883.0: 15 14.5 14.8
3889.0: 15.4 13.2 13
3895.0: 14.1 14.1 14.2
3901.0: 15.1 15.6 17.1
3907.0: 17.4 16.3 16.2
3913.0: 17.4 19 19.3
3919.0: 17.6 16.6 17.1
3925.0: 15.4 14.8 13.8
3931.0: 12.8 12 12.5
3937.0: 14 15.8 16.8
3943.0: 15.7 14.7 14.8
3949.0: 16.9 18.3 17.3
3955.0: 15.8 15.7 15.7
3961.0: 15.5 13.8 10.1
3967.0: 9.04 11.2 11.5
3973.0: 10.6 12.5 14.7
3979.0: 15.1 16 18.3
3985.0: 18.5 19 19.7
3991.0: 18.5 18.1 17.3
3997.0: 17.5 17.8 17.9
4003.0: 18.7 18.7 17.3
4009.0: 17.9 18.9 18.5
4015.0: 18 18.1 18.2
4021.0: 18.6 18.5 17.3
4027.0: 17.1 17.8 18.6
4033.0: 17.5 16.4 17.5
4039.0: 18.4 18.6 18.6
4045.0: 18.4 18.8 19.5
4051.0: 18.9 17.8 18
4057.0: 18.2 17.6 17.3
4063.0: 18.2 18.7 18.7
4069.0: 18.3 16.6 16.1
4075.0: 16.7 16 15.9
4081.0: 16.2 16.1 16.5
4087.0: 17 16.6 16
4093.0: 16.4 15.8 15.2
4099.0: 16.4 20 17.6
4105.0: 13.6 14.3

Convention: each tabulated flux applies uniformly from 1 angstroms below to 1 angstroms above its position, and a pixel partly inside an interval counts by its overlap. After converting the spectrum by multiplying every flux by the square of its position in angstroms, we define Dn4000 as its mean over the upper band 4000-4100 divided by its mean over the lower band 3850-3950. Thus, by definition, 1.20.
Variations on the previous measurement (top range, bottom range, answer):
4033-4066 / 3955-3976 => 1.49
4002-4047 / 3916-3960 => 1.21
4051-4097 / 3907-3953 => 1.15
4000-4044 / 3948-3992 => 1.22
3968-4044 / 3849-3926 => 1.12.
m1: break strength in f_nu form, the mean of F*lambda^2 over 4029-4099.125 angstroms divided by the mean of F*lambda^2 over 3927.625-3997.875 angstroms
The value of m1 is 1.2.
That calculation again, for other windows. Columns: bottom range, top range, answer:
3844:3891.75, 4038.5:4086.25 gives 1.20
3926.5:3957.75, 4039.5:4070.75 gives 1.28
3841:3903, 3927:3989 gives 0.97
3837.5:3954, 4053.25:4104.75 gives 1.18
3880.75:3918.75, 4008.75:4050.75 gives 1.24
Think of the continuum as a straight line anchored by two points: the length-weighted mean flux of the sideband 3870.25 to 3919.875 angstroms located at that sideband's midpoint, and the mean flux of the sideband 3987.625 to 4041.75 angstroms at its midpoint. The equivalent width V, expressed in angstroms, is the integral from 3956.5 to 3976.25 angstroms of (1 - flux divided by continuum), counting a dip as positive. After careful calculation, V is 5.4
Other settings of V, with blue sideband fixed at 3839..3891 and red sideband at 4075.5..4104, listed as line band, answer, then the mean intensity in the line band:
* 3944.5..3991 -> 3.5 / 15.1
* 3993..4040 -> -4.4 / 17.9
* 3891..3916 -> 0.8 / 15.7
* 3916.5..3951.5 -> 1.8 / 15.4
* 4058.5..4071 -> -1.2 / 18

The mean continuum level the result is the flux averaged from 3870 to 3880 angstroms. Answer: 16.7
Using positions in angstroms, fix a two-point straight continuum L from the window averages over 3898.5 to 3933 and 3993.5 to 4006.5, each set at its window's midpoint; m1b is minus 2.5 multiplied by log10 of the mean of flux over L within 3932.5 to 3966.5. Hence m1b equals 0.13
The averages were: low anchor 16.1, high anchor 18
